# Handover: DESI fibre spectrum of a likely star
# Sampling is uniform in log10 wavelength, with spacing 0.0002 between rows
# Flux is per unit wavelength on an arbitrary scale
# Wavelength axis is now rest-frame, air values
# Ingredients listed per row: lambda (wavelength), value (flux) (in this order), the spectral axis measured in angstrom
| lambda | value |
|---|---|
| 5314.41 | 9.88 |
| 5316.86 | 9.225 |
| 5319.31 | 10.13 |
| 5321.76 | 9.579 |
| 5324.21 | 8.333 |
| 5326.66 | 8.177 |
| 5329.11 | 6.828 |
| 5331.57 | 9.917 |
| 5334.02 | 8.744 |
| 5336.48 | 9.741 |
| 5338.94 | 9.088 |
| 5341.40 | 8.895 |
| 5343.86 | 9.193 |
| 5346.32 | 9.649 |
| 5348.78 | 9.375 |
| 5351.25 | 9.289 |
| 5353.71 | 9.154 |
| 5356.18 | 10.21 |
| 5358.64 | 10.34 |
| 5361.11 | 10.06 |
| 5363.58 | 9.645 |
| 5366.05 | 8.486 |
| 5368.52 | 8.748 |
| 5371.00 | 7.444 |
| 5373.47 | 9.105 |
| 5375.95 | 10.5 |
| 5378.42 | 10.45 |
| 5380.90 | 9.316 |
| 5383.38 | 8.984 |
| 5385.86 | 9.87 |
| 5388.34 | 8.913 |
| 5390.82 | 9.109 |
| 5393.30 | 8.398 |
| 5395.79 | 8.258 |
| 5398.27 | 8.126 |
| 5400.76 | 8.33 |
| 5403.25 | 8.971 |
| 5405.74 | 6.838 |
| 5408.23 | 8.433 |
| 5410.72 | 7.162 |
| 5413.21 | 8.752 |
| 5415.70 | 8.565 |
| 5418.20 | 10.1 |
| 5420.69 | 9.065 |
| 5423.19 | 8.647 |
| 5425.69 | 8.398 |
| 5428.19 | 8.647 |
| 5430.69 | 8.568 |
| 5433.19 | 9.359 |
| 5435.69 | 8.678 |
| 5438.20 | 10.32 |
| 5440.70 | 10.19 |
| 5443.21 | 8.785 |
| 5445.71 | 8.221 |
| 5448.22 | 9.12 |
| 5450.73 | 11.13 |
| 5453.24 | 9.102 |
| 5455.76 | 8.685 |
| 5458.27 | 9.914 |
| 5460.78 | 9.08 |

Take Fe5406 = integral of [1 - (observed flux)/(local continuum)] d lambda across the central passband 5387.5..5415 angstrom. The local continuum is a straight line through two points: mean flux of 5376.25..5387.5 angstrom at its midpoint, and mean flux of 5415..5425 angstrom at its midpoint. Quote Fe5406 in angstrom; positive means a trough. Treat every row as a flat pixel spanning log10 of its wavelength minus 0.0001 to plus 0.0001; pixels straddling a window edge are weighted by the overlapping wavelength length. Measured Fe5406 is 3.2 angstrom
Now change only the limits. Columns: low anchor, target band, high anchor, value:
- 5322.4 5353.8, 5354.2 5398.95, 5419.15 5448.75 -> -1.26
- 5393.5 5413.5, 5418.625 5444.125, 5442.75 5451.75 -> -0.66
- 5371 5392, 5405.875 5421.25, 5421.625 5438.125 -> 0.84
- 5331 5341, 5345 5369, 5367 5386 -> -0.63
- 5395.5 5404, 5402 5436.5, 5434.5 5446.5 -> 0.96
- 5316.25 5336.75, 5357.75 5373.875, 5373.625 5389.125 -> 0.59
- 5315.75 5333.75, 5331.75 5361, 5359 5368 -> -0.88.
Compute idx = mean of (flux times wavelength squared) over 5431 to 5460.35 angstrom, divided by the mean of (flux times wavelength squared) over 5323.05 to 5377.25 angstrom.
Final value 1.1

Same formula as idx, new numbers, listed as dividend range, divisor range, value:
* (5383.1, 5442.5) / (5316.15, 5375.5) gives 0.98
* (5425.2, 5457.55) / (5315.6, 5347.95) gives 1.06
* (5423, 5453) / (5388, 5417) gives 1.12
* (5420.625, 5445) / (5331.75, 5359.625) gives 0.99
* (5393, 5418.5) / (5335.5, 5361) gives 0.89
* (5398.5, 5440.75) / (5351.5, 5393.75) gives 0.95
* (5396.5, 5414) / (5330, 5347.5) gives 0.89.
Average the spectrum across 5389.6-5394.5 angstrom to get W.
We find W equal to 8.76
